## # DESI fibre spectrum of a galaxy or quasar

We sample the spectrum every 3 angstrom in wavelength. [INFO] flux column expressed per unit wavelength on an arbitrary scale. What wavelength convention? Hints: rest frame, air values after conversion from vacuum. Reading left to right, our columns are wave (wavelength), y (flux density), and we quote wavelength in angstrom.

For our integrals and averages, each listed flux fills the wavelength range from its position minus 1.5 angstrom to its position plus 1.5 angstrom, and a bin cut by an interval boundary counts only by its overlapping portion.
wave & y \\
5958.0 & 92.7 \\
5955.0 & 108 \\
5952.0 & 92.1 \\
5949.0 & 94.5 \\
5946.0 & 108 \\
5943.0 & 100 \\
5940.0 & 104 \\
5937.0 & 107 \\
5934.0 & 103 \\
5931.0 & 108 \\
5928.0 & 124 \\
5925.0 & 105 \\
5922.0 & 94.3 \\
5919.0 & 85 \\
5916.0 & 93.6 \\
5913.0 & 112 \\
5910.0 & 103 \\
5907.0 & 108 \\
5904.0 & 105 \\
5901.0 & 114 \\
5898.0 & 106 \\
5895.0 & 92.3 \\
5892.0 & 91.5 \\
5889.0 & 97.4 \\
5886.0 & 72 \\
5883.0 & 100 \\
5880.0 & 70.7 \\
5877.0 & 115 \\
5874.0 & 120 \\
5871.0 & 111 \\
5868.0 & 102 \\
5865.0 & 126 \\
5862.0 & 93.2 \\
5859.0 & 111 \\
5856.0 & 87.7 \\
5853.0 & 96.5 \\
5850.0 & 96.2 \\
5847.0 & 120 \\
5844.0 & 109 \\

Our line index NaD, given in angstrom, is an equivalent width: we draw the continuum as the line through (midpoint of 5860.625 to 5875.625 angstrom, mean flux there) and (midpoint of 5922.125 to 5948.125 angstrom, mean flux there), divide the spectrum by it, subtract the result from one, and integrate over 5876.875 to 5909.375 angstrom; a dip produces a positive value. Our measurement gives 3.6 angstrom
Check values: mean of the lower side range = 111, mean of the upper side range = 106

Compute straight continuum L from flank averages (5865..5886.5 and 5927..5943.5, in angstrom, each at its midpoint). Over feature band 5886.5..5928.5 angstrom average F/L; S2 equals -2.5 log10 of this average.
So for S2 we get 0.042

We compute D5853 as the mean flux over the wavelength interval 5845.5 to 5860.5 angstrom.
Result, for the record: 102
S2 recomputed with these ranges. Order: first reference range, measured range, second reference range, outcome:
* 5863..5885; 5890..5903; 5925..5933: 0.079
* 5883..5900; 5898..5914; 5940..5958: -0.140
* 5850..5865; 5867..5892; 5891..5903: 0.030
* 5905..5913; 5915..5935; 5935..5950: 0.030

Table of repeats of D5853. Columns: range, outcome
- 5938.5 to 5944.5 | 102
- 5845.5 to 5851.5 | 108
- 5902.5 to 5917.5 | 104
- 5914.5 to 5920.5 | 89.3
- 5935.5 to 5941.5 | 106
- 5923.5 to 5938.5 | 109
